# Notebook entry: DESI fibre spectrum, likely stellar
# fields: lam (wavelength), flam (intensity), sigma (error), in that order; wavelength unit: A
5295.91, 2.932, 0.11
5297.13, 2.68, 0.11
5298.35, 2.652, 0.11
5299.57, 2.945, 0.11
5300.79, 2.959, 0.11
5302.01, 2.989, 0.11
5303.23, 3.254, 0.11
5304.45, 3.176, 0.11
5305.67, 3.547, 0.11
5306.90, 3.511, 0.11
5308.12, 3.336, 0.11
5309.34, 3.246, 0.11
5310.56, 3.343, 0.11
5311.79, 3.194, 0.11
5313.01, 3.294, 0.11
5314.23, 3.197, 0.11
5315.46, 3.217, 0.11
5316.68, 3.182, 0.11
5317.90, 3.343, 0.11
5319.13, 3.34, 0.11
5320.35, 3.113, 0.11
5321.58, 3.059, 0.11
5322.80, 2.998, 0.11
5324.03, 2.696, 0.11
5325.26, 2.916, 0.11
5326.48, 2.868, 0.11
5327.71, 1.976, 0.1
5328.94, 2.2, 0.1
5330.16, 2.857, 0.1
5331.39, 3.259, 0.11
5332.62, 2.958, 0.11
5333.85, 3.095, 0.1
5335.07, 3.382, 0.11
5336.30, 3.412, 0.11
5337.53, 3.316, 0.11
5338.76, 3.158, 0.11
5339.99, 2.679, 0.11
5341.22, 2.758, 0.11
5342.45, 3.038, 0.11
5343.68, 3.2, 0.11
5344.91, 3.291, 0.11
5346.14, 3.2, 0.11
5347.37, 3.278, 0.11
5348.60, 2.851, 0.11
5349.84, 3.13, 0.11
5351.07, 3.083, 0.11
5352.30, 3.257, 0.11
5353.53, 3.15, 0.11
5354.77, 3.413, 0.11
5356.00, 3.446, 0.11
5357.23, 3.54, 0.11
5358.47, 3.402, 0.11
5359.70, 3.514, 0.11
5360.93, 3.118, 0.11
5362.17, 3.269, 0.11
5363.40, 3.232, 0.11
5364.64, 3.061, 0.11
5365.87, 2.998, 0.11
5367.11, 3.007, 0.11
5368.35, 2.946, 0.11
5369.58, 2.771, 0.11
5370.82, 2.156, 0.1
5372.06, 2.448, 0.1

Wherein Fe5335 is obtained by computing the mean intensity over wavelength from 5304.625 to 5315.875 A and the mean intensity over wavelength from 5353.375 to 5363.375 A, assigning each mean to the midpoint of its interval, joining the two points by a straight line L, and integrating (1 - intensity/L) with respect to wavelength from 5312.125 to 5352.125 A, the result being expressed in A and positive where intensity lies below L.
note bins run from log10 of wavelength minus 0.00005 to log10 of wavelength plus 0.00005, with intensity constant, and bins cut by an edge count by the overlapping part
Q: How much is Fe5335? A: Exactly 3.5 A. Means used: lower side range 3.31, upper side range 3.36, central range 3.05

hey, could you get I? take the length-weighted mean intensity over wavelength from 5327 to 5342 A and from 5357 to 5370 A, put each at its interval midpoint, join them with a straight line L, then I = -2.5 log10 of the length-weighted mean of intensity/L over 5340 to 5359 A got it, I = -0.05 mag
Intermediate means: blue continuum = 2.92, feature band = 3.18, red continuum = 3.16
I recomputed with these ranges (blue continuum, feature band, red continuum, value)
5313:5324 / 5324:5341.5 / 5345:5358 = 0.101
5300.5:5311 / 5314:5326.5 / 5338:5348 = 0.037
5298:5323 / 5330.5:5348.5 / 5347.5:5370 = 0.019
